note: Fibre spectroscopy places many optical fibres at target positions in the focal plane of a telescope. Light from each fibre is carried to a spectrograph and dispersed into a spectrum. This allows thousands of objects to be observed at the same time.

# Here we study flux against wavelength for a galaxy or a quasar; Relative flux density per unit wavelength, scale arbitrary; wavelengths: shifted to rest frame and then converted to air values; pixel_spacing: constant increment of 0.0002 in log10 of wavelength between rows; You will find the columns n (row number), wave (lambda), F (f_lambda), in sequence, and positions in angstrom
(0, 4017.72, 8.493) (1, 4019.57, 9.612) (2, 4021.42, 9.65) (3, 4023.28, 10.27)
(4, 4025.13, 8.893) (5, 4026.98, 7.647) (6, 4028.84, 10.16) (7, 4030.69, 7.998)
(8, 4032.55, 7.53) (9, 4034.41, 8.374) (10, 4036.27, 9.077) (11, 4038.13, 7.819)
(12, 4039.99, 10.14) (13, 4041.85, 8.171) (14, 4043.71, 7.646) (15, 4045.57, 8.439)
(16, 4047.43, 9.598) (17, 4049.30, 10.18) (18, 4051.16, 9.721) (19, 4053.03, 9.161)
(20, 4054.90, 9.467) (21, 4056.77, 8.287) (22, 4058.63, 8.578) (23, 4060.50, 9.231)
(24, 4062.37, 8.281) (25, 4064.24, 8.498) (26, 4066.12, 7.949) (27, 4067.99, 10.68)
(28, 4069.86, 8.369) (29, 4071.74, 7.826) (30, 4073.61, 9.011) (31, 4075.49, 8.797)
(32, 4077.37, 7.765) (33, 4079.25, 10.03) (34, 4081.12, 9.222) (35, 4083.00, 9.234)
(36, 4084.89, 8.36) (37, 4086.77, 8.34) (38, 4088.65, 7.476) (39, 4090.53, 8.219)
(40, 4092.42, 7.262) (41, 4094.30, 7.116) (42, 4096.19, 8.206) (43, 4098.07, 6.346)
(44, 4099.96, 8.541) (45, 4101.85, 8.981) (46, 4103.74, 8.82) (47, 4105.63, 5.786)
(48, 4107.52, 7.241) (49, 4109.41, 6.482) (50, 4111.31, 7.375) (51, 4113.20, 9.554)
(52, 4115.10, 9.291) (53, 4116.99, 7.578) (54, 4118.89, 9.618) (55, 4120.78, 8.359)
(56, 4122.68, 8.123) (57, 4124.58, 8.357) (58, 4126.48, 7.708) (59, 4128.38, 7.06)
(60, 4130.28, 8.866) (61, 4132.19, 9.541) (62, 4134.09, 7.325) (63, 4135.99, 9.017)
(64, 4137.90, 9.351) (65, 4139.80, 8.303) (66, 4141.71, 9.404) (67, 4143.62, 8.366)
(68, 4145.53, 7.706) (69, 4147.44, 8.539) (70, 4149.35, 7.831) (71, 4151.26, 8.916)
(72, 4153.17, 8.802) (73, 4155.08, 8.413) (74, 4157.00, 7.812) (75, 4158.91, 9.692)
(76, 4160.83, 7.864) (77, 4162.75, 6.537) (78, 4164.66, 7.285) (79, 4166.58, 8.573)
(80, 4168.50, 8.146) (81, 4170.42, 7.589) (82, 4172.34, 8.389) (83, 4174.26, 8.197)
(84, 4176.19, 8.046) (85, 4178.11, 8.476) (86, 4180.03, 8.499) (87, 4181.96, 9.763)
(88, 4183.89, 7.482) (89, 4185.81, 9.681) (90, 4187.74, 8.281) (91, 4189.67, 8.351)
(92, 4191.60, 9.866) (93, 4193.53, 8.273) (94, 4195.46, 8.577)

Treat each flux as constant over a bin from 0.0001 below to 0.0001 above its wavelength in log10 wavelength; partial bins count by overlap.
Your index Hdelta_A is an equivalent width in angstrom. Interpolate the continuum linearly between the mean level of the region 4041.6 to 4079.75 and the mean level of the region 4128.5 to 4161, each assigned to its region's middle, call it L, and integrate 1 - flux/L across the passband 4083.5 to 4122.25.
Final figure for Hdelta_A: 3.2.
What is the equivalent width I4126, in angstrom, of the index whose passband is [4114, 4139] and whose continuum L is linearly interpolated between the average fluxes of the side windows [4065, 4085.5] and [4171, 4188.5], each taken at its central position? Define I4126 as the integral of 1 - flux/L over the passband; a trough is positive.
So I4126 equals 0.6 angstrom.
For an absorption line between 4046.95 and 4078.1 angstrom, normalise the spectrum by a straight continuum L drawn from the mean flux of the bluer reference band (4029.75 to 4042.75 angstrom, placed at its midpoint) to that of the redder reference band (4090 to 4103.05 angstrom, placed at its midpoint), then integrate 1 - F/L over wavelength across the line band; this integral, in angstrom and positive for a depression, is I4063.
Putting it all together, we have -2.8 angstrom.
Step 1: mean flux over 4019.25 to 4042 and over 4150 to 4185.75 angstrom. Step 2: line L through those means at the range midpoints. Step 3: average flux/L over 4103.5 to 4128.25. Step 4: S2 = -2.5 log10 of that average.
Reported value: 0.07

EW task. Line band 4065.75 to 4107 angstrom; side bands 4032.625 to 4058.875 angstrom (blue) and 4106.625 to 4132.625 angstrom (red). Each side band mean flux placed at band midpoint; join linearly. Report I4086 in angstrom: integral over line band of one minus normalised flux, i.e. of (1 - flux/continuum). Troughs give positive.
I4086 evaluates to 1.1 angstrom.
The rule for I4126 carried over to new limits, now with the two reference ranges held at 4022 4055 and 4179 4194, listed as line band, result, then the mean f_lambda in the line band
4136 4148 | 0.2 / 8.64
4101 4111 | 1.6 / 7.44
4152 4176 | 1.9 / 8.11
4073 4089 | 0.2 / 8.73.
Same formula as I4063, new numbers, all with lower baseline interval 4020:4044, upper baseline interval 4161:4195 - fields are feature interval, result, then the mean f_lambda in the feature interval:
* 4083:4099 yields 1.5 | 7.76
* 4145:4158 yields 0.1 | 8.32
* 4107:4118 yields 0.7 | 7.95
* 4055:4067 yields 0.2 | 8.54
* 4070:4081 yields -0.1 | 8.7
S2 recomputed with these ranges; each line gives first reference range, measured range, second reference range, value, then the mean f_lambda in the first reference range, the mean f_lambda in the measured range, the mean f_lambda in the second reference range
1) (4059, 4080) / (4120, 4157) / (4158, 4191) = 0.01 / 8.75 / 8.4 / 8.3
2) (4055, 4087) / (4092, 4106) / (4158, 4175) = 0.11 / 8.76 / 7.72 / 8.02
